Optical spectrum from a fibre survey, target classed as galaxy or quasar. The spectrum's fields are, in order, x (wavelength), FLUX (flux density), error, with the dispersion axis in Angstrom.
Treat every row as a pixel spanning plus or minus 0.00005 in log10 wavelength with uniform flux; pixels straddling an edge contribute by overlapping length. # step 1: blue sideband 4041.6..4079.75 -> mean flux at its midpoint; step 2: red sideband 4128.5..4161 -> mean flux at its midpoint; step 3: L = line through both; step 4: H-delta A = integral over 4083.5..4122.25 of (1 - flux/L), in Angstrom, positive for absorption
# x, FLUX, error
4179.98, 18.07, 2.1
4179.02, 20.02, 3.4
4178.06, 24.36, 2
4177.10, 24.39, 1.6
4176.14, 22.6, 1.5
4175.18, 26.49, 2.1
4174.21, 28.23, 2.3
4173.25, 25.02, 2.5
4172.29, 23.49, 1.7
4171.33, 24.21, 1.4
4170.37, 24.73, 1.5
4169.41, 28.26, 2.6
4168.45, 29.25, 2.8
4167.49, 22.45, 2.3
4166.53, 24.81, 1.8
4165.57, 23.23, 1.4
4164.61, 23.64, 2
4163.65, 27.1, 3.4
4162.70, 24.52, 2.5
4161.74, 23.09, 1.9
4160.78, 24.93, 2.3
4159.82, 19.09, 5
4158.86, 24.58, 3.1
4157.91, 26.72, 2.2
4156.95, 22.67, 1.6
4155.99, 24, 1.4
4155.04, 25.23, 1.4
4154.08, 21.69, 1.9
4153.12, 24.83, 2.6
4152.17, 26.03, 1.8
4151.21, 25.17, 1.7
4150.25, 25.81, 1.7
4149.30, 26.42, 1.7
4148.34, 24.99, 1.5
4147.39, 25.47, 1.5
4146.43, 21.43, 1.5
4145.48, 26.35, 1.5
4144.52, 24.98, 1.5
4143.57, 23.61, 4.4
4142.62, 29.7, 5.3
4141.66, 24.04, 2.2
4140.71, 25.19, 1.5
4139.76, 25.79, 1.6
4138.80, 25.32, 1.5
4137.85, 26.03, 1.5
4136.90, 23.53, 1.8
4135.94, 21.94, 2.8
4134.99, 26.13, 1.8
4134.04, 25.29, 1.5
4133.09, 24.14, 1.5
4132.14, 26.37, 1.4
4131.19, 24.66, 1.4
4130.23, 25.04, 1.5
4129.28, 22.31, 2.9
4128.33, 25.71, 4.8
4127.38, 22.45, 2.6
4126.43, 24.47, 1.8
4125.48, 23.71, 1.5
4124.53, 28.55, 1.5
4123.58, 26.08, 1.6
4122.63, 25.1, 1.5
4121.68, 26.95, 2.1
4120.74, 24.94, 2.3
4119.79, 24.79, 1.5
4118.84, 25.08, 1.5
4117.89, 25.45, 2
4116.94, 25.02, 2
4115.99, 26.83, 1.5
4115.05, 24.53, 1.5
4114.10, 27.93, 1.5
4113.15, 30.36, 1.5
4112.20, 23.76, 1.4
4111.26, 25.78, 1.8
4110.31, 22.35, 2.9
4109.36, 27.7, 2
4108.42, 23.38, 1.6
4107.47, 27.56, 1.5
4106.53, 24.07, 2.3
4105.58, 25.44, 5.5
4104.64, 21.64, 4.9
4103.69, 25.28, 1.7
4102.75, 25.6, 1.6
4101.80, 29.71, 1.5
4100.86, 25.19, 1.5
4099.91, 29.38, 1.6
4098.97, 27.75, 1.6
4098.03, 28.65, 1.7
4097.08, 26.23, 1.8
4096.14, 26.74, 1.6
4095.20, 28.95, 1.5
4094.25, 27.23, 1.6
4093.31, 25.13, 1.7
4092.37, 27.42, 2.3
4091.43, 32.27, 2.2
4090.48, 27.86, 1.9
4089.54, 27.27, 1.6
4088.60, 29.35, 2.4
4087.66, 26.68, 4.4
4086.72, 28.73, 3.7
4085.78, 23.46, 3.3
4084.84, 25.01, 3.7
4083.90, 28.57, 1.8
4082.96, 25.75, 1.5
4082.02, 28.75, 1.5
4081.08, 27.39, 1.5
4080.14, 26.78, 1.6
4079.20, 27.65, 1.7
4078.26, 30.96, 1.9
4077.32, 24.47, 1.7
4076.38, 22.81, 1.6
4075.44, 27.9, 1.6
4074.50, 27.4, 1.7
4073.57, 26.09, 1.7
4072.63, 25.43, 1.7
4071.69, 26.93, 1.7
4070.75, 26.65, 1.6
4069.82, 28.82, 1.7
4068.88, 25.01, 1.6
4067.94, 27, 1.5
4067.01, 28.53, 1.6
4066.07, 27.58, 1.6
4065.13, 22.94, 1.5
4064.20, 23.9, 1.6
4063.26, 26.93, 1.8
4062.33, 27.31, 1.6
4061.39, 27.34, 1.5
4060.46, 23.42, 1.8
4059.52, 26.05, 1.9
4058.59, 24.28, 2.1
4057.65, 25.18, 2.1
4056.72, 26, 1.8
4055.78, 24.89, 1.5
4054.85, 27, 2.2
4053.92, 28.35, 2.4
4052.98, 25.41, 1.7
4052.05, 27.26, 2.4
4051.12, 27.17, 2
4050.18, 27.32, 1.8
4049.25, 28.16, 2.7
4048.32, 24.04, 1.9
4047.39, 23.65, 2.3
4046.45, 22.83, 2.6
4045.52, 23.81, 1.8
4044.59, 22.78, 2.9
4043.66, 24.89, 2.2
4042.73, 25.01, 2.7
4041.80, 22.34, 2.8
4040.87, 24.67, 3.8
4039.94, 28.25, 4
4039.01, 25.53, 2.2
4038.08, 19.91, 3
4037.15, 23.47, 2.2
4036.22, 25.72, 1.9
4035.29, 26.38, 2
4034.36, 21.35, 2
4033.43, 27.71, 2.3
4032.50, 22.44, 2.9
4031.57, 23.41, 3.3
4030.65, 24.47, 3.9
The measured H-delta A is -1.8 Angstrom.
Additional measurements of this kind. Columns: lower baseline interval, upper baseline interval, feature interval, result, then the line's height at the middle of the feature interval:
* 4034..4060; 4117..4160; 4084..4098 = -1.3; 25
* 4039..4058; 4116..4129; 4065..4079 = -0.7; 25.4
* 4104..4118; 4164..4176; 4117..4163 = 1.0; 25.3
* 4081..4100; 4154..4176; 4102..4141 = 1.7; 26.3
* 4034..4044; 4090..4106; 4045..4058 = -0.4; 24.9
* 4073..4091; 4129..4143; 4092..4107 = -0.1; 26.4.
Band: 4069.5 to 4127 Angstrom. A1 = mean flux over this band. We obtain 26.5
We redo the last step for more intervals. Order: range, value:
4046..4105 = 26.6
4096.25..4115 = 26.2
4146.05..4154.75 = 24.7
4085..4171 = 25.5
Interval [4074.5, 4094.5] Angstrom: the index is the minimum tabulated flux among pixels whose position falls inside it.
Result 22.81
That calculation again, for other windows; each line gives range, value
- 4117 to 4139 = 21.94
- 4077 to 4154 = 21.43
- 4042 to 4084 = 22.78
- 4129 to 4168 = 19.09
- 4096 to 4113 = 21.64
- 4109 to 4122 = 22.35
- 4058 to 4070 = 22.94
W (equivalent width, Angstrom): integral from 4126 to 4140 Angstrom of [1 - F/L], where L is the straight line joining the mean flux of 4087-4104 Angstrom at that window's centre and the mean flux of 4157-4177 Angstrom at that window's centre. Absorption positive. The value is 0.8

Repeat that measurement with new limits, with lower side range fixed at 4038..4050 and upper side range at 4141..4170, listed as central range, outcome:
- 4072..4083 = -1.0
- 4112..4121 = -0.5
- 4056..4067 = -0.5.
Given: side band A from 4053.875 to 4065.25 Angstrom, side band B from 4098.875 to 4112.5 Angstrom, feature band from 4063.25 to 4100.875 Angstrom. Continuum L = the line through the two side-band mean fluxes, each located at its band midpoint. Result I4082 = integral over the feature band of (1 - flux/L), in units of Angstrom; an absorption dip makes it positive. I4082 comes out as -2.1 Angstrom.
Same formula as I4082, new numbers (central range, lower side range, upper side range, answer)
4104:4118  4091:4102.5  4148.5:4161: 0.79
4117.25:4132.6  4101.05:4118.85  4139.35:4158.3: 0.18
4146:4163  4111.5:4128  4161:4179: 0.57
